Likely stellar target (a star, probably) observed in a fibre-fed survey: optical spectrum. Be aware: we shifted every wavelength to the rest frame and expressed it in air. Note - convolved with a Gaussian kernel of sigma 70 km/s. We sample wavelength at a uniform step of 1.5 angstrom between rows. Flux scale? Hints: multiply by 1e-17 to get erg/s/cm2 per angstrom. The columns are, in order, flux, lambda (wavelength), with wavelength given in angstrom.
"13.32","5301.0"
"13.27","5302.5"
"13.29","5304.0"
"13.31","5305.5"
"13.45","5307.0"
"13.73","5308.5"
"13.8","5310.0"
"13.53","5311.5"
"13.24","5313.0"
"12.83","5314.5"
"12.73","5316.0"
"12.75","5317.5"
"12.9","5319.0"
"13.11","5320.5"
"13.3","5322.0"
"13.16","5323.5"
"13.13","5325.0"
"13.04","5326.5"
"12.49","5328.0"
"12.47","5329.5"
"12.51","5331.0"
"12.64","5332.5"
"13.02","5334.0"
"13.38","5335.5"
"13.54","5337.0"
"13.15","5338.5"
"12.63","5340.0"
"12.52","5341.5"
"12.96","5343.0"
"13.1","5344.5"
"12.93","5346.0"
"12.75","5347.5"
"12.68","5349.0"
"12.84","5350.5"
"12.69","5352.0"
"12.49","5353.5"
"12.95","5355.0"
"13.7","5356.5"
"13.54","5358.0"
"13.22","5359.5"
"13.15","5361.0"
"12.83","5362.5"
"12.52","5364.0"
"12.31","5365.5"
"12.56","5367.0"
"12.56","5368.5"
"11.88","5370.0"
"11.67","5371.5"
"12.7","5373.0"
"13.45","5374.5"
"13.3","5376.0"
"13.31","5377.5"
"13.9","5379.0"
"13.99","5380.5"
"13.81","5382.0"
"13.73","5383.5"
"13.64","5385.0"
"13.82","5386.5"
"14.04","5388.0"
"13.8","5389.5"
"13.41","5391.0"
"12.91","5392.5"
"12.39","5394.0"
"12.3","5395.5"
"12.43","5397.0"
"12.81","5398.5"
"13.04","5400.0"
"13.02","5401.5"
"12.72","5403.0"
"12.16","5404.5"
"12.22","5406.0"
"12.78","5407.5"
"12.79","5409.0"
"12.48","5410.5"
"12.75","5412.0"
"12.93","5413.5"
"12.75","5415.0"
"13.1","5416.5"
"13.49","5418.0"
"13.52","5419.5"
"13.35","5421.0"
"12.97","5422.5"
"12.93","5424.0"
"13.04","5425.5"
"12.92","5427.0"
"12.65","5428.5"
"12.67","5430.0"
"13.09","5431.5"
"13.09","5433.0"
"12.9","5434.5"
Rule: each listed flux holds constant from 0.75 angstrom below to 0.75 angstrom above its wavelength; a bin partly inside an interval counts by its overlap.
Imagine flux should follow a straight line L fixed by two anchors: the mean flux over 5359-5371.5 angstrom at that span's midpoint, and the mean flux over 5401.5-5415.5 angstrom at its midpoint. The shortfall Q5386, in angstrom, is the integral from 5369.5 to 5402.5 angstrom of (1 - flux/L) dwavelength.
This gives -1.5 angstrom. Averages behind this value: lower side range 12.6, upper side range 12.6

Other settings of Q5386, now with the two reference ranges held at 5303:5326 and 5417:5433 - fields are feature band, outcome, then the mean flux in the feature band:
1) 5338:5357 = 0.45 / 12.9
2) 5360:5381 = 0.45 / 12.9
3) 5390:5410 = 0.61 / 12.7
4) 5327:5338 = 0.26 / 12.9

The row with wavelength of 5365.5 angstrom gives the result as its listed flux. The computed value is 12.31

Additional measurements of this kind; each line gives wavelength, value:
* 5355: 12.95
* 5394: 12.39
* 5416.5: 13.1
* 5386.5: 13.82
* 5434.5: 12.9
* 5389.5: 13.8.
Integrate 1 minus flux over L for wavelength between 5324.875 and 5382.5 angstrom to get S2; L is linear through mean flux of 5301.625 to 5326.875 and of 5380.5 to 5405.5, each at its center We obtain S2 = 1.1 angstrom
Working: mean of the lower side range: 13.2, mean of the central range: 12.9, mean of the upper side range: 13.1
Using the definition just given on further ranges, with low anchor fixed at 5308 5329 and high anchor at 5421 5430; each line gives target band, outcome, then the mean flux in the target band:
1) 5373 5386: -0.6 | 13.6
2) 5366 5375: 0.4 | 12.4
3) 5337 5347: 0.1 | 12.9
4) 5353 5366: 0.0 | 13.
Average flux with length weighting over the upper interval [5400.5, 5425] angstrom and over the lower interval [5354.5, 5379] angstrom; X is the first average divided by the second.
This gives 1.00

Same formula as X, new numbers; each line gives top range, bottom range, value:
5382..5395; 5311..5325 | 1.03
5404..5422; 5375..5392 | 0.94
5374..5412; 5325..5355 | 1.02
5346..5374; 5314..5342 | 0.99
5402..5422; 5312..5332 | 1.00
